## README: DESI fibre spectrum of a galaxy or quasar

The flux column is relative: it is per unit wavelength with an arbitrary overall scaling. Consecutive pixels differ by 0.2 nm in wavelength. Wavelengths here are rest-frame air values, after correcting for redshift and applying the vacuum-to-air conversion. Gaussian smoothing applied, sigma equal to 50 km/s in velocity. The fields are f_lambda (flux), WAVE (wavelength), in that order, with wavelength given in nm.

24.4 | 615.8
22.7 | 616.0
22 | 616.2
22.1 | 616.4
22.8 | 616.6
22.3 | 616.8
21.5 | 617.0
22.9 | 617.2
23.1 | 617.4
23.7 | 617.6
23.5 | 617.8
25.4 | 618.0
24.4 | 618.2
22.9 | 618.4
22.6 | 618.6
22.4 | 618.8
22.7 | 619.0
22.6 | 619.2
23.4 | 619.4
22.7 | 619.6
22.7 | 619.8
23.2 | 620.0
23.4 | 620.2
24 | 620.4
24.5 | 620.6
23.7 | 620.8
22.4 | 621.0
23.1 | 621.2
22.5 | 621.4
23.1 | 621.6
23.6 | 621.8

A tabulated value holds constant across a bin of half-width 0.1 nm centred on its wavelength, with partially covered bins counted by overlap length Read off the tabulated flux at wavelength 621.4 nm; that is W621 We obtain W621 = 22.5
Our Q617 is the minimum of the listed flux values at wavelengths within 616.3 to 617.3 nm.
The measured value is 21.5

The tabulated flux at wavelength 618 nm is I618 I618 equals 25.4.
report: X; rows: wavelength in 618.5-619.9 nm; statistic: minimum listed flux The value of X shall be 22.4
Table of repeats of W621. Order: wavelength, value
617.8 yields 23.5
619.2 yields 22.6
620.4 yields 24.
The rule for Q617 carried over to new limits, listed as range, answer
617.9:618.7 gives 22.6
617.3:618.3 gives 23.1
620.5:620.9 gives 23.7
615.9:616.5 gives 22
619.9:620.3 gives 23.2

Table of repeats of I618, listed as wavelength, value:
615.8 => 24.4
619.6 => 22.7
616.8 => 22.3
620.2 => 23.4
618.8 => 22.4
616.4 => 22.1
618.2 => 24.4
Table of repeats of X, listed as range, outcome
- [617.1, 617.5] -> 22.9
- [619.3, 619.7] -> 22.7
